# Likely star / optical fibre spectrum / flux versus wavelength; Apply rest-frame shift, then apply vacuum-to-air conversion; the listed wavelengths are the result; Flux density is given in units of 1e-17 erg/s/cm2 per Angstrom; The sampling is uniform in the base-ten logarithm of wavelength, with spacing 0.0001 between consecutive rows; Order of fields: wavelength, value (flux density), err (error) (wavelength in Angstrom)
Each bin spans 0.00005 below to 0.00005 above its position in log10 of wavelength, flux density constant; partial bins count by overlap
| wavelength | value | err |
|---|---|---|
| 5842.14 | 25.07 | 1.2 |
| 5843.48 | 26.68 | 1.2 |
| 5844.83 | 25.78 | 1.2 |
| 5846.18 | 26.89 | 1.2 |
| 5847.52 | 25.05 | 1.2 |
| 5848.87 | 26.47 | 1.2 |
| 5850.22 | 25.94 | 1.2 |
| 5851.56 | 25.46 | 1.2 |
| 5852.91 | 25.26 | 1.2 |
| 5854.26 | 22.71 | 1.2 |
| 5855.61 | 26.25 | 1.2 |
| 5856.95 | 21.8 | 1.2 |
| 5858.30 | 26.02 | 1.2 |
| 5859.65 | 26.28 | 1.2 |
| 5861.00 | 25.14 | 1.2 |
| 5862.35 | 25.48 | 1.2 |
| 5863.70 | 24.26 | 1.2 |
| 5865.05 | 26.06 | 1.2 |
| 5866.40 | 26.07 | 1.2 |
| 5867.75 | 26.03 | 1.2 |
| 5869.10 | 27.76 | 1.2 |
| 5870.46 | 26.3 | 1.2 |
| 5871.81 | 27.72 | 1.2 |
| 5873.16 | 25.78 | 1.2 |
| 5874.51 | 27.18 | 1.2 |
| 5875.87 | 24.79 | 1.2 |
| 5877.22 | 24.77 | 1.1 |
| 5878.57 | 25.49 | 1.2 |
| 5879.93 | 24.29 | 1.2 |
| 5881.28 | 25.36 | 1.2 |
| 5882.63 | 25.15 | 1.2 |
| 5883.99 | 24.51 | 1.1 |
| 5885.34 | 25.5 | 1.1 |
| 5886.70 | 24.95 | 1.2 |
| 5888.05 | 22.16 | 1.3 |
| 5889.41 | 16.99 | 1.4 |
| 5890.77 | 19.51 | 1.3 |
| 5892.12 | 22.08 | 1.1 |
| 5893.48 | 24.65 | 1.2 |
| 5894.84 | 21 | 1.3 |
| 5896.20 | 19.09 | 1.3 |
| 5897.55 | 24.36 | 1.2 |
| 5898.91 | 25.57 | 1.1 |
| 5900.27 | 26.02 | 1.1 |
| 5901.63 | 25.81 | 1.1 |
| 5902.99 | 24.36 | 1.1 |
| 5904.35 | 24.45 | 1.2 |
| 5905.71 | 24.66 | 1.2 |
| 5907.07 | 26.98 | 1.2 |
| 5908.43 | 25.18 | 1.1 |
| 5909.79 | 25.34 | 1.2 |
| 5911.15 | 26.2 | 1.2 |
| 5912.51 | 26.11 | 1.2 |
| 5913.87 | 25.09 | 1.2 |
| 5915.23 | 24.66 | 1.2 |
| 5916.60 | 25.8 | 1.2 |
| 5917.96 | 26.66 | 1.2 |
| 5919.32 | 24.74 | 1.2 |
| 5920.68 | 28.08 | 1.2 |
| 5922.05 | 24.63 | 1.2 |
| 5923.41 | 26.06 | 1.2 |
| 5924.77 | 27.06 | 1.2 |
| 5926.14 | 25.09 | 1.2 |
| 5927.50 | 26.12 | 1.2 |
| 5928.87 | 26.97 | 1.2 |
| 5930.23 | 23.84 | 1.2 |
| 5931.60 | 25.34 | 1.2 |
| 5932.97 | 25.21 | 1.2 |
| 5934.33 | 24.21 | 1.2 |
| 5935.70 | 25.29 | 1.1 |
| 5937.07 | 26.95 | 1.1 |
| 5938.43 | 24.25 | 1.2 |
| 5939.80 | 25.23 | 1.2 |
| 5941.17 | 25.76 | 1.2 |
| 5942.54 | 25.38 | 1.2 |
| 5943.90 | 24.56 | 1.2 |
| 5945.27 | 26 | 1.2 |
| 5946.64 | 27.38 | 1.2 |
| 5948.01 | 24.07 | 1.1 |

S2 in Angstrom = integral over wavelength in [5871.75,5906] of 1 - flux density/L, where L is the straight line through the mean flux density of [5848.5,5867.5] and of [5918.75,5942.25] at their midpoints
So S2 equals 1.8 Angstrom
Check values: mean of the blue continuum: 25.2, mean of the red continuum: 25.6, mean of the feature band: 24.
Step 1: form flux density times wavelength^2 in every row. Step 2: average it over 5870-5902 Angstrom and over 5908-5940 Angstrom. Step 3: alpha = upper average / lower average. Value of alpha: 1.08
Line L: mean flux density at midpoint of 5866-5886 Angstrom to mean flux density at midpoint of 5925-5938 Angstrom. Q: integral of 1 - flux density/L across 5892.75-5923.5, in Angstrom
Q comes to 0.72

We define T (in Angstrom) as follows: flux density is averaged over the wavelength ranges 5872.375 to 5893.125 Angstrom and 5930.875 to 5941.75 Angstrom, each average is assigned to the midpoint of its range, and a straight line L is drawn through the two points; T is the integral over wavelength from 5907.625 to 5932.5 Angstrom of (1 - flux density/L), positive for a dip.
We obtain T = -0.9 Angstrom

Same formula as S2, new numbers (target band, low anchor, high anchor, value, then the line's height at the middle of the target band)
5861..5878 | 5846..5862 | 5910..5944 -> -0.4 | 25.3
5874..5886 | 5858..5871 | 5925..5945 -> 0.3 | 25.8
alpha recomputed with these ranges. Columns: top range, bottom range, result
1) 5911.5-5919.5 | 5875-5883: 1.04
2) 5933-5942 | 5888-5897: 1.24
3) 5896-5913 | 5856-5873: 0.99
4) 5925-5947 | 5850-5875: 1.02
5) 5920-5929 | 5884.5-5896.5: 1.21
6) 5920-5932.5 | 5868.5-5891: 1.07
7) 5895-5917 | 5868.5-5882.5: 0.97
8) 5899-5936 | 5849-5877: 1.02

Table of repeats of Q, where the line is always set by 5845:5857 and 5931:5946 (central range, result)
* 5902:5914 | 0.0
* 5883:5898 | 1.8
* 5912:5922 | -0.2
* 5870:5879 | -0.3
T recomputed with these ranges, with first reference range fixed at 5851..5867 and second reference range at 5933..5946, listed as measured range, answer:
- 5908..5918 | -0.1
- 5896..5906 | 0.3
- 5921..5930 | -0.2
